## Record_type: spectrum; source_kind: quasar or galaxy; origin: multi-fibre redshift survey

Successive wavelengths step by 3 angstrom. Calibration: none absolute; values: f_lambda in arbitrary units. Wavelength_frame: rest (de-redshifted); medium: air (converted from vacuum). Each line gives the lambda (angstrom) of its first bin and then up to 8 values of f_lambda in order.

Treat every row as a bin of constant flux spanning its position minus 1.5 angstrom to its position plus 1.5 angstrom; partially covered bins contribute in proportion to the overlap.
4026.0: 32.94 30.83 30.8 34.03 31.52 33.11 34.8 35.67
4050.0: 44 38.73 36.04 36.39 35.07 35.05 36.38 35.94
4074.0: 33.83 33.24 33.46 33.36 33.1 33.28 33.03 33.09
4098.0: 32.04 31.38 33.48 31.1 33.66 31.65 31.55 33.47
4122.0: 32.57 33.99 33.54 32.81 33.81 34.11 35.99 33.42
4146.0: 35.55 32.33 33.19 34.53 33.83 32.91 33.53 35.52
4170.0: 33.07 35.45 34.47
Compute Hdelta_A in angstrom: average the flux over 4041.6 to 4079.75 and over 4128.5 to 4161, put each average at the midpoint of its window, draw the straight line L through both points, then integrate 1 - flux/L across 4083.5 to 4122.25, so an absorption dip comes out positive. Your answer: 2.7 angstrom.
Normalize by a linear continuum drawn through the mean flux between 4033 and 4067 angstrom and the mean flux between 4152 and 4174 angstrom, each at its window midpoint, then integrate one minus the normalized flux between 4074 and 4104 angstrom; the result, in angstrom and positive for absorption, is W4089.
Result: 1.9 angstrom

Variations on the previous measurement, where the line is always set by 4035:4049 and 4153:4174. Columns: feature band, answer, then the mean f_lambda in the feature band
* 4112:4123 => 0.6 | 32.3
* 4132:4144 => -0.1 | 34.3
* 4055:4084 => -0.6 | 34.9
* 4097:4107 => 0.6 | 32.1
